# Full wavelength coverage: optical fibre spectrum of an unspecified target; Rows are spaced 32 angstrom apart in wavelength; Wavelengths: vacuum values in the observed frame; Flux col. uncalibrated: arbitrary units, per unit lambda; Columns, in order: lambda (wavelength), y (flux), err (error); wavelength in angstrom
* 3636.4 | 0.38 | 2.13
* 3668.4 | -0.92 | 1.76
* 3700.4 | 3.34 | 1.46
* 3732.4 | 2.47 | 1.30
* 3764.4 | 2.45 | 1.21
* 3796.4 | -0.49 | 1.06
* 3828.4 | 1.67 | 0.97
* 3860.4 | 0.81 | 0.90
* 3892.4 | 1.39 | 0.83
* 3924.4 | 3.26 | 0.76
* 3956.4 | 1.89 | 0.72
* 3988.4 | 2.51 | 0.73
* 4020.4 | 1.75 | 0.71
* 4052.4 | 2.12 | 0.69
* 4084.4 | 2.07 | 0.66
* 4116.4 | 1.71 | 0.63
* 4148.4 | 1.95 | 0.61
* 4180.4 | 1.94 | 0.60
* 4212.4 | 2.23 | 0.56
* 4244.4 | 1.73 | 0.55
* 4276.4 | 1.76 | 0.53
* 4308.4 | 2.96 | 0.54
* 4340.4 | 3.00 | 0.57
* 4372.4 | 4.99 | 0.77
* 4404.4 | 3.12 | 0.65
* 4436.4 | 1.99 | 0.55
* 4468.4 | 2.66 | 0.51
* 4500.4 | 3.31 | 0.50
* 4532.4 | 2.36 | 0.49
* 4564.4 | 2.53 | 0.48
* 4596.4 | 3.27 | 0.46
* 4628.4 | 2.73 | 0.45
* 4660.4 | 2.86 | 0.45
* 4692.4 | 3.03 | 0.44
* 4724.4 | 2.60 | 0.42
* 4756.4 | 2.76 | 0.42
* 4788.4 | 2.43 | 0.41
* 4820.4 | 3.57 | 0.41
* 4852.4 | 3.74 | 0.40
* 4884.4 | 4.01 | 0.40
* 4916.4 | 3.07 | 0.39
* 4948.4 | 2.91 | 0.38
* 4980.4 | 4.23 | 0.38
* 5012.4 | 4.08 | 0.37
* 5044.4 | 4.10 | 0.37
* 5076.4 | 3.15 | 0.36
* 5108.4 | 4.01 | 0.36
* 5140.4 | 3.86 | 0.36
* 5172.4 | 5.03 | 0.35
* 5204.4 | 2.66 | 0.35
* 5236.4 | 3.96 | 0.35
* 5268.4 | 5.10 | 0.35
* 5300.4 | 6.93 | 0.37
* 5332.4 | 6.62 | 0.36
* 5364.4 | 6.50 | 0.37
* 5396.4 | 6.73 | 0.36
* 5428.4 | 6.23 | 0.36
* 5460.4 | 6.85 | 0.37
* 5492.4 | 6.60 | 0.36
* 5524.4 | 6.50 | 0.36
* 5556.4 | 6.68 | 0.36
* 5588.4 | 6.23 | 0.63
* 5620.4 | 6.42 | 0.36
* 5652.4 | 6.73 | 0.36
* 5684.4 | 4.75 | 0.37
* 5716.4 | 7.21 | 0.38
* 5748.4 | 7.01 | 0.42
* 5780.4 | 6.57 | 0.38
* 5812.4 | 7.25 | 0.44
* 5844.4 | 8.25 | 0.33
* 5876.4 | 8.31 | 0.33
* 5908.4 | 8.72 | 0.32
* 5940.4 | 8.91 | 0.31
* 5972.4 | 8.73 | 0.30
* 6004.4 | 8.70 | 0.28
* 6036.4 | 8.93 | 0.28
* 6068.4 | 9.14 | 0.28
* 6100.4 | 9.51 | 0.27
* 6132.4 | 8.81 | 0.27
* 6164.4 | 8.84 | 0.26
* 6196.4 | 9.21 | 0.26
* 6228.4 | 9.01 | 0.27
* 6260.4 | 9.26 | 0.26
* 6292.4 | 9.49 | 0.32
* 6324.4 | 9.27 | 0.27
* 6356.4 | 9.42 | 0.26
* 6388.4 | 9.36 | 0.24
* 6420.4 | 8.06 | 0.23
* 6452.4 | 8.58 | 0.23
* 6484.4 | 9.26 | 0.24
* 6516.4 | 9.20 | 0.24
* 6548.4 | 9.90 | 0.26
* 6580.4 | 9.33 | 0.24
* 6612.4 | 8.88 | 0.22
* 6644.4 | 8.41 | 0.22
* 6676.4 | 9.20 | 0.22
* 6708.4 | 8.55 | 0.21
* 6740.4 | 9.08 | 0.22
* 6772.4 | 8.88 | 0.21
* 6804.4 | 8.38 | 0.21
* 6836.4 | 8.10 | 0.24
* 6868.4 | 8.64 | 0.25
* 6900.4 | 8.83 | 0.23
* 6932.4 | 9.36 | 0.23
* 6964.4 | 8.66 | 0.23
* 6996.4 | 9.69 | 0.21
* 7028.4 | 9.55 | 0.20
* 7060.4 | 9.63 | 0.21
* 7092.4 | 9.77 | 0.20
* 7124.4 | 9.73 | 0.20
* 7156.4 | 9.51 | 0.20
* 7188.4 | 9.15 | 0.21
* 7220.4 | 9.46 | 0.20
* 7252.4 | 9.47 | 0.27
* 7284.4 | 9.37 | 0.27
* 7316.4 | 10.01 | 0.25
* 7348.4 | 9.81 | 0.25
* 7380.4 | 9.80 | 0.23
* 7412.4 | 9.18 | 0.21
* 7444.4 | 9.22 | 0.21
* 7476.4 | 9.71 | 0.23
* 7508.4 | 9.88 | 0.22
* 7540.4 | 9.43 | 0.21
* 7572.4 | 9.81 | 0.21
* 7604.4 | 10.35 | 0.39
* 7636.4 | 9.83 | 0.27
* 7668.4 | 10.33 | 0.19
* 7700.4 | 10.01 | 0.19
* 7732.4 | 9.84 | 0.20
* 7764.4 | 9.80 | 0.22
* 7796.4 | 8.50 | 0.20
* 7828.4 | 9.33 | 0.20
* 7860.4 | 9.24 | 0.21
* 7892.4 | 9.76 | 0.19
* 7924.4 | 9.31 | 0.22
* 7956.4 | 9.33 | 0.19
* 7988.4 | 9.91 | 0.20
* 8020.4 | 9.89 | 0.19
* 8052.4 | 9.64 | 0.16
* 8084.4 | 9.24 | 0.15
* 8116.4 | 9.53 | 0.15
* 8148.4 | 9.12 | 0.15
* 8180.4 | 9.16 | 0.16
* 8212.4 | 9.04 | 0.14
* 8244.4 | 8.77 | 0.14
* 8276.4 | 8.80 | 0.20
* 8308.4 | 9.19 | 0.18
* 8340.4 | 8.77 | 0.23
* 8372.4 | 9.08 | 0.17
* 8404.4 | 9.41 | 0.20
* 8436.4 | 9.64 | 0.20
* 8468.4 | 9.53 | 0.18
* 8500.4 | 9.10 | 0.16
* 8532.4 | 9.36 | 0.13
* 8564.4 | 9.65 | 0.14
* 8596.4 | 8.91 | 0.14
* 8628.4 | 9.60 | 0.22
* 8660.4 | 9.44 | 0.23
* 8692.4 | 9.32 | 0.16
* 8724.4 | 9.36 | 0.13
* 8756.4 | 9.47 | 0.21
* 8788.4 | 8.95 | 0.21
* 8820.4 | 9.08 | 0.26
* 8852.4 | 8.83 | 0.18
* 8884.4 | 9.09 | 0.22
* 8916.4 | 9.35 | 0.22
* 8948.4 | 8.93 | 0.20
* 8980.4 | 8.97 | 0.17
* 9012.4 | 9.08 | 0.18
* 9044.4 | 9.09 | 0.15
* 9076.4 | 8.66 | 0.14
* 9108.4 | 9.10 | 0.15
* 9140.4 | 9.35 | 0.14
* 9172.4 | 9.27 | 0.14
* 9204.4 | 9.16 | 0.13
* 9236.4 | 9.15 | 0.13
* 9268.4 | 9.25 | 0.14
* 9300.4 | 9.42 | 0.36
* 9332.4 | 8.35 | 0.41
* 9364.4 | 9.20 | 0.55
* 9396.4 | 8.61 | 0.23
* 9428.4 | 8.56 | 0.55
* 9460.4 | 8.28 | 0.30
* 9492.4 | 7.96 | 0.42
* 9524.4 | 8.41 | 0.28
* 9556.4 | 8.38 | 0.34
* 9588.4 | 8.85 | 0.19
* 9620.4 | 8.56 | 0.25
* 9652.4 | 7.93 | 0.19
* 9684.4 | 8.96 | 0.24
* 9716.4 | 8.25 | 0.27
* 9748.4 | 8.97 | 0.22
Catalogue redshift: 0.322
